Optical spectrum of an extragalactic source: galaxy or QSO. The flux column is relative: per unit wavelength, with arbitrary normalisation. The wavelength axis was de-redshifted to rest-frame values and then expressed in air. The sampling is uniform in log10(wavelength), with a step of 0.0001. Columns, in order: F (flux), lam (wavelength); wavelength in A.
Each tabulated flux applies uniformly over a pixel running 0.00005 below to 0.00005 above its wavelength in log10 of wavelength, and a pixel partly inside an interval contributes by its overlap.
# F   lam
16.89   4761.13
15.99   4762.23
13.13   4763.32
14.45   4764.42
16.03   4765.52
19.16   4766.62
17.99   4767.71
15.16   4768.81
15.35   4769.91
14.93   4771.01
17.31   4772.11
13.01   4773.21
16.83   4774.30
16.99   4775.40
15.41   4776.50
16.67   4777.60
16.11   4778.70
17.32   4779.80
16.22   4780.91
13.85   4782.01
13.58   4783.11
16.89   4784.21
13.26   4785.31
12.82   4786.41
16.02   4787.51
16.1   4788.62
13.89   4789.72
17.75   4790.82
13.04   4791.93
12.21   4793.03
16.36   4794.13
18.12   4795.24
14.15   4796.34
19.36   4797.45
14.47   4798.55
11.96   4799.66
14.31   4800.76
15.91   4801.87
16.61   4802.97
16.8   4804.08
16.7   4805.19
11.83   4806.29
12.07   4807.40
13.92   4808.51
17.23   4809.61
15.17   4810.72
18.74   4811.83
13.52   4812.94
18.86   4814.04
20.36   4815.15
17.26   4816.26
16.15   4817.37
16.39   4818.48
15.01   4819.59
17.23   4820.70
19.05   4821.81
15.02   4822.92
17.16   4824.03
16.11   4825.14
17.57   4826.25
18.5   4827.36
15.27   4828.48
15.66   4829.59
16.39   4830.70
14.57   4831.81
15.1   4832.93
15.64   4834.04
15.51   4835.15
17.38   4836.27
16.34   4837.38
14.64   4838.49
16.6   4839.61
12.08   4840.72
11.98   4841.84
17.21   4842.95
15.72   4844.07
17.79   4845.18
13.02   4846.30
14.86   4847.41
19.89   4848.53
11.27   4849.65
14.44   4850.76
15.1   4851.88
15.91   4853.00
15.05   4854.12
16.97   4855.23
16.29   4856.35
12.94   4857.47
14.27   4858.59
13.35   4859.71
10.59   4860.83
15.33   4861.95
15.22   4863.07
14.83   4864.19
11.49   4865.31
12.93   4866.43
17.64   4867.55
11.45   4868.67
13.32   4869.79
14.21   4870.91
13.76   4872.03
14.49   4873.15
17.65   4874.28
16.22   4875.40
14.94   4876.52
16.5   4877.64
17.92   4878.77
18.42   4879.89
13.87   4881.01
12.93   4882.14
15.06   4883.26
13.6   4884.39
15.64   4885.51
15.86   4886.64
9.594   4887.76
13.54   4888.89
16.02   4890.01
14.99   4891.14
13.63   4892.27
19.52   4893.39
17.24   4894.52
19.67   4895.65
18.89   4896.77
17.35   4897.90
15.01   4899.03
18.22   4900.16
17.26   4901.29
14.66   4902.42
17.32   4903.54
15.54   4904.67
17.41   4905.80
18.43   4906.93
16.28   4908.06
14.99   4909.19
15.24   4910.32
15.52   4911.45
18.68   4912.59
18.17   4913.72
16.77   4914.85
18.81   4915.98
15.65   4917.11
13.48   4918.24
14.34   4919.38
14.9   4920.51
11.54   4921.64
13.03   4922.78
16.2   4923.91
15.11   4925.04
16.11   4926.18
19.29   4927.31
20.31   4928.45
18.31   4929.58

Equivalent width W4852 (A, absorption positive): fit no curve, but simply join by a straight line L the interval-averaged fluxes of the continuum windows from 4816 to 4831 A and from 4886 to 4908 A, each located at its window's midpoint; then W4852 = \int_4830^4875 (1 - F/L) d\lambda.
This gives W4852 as 4.5 A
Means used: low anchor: 16.6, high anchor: 16.3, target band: 14.8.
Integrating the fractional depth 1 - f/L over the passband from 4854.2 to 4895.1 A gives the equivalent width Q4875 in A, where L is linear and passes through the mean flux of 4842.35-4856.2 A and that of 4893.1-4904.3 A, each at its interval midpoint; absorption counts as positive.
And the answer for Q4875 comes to 4.35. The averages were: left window 15.6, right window 17.4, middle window 14.8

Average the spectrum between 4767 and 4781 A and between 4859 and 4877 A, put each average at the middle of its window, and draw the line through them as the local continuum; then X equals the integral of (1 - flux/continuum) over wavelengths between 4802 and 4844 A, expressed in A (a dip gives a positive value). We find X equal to -2.4 A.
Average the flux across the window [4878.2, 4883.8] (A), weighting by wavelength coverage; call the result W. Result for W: 15.6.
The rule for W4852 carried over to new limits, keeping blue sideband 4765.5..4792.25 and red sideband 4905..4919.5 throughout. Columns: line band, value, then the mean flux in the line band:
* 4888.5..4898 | -0.24 A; 16.8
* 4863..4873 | 1.47 A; 13.8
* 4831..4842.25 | 0.68 A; 15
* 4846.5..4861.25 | 1.32 A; 14.7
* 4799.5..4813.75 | 0.64 A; 15.1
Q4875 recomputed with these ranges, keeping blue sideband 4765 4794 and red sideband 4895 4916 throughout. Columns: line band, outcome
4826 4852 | 1.2 A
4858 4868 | 1.6 A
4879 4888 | 1.1 A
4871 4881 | 0.4 A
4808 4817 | -0.5 A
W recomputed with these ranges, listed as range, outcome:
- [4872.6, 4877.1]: 15.8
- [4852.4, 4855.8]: 16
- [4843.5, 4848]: 15.4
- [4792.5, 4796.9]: 15.2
